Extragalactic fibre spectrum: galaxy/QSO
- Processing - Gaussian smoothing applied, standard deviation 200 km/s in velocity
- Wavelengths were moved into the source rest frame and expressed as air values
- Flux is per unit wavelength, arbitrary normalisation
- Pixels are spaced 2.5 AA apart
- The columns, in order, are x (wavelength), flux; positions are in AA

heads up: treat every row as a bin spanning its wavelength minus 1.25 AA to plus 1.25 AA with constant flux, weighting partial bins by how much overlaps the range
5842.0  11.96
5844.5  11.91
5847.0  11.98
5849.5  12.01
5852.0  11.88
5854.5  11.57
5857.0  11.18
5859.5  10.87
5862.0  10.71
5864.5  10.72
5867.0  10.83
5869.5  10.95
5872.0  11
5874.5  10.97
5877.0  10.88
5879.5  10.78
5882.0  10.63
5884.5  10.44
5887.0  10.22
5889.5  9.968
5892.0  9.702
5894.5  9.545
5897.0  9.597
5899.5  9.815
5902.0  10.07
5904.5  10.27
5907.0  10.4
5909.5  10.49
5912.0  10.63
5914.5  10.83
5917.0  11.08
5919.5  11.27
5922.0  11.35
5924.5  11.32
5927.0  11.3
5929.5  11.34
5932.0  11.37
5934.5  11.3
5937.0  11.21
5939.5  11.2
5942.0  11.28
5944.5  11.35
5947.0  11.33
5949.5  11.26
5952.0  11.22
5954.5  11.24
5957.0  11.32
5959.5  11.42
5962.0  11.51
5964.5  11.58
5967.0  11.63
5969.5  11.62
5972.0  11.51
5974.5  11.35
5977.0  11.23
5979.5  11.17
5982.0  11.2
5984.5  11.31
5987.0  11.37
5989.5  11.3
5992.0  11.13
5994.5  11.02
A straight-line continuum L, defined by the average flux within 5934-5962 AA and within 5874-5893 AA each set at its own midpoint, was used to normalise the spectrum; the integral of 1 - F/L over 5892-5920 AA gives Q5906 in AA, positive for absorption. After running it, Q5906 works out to 1.1 AA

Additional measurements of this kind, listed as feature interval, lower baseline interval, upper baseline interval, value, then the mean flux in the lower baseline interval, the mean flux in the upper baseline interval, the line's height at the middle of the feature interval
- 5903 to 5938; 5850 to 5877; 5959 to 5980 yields 0.9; 11.1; 11.5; 11.3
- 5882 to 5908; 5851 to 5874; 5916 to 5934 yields 2.7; 11.1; 11.3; 11.2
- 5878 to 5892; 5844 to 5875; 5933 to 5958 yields 1.1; 11.3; 11.3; 11.3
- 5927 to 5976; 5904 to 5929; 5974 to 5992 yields -1.2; 10.9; 11.3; 11.1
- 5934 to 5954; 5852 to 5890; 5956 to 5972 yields 0.2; 10.8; 11.5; 11.4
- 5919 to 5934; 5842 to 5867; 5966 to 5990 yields 0.1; 11.4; 11.4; 11.4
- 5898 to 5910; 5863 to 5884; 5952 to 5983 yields 0.9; 10.8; 11.4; 11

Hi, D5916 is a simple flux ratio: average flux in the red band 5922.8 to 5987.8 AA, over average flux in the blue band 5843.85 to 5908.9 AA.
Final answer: 1.1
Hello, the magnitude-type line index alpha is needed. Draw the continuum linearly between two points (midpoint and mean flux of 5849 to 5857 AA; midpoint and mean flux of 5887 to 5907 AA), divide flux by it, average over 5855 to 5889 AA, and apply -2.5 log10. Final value 0.01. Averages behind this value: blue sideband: 11.7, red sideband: 9.91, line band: 10.8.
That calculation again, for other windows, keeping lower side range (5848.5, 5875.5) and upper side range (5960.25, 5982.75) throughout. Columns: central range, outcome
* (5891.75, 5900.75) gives 0.164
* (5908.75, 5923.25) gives 0.032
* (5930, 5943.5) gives 0.006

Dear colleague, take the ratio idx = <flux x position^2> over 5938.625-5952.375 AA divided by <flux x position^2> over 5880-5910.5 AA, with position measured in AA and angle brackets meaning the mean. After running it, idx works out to 1.13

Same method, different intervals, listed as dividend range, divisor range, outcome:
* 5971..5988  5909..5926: 1.05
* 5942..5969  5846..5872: 1.05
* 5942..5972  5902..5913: 1.12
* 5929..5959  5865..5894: 1.09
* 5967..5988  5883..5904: 1.18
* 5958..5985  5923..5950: 1.02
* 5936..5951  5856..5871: 1.07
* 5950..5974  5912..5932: 1.04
